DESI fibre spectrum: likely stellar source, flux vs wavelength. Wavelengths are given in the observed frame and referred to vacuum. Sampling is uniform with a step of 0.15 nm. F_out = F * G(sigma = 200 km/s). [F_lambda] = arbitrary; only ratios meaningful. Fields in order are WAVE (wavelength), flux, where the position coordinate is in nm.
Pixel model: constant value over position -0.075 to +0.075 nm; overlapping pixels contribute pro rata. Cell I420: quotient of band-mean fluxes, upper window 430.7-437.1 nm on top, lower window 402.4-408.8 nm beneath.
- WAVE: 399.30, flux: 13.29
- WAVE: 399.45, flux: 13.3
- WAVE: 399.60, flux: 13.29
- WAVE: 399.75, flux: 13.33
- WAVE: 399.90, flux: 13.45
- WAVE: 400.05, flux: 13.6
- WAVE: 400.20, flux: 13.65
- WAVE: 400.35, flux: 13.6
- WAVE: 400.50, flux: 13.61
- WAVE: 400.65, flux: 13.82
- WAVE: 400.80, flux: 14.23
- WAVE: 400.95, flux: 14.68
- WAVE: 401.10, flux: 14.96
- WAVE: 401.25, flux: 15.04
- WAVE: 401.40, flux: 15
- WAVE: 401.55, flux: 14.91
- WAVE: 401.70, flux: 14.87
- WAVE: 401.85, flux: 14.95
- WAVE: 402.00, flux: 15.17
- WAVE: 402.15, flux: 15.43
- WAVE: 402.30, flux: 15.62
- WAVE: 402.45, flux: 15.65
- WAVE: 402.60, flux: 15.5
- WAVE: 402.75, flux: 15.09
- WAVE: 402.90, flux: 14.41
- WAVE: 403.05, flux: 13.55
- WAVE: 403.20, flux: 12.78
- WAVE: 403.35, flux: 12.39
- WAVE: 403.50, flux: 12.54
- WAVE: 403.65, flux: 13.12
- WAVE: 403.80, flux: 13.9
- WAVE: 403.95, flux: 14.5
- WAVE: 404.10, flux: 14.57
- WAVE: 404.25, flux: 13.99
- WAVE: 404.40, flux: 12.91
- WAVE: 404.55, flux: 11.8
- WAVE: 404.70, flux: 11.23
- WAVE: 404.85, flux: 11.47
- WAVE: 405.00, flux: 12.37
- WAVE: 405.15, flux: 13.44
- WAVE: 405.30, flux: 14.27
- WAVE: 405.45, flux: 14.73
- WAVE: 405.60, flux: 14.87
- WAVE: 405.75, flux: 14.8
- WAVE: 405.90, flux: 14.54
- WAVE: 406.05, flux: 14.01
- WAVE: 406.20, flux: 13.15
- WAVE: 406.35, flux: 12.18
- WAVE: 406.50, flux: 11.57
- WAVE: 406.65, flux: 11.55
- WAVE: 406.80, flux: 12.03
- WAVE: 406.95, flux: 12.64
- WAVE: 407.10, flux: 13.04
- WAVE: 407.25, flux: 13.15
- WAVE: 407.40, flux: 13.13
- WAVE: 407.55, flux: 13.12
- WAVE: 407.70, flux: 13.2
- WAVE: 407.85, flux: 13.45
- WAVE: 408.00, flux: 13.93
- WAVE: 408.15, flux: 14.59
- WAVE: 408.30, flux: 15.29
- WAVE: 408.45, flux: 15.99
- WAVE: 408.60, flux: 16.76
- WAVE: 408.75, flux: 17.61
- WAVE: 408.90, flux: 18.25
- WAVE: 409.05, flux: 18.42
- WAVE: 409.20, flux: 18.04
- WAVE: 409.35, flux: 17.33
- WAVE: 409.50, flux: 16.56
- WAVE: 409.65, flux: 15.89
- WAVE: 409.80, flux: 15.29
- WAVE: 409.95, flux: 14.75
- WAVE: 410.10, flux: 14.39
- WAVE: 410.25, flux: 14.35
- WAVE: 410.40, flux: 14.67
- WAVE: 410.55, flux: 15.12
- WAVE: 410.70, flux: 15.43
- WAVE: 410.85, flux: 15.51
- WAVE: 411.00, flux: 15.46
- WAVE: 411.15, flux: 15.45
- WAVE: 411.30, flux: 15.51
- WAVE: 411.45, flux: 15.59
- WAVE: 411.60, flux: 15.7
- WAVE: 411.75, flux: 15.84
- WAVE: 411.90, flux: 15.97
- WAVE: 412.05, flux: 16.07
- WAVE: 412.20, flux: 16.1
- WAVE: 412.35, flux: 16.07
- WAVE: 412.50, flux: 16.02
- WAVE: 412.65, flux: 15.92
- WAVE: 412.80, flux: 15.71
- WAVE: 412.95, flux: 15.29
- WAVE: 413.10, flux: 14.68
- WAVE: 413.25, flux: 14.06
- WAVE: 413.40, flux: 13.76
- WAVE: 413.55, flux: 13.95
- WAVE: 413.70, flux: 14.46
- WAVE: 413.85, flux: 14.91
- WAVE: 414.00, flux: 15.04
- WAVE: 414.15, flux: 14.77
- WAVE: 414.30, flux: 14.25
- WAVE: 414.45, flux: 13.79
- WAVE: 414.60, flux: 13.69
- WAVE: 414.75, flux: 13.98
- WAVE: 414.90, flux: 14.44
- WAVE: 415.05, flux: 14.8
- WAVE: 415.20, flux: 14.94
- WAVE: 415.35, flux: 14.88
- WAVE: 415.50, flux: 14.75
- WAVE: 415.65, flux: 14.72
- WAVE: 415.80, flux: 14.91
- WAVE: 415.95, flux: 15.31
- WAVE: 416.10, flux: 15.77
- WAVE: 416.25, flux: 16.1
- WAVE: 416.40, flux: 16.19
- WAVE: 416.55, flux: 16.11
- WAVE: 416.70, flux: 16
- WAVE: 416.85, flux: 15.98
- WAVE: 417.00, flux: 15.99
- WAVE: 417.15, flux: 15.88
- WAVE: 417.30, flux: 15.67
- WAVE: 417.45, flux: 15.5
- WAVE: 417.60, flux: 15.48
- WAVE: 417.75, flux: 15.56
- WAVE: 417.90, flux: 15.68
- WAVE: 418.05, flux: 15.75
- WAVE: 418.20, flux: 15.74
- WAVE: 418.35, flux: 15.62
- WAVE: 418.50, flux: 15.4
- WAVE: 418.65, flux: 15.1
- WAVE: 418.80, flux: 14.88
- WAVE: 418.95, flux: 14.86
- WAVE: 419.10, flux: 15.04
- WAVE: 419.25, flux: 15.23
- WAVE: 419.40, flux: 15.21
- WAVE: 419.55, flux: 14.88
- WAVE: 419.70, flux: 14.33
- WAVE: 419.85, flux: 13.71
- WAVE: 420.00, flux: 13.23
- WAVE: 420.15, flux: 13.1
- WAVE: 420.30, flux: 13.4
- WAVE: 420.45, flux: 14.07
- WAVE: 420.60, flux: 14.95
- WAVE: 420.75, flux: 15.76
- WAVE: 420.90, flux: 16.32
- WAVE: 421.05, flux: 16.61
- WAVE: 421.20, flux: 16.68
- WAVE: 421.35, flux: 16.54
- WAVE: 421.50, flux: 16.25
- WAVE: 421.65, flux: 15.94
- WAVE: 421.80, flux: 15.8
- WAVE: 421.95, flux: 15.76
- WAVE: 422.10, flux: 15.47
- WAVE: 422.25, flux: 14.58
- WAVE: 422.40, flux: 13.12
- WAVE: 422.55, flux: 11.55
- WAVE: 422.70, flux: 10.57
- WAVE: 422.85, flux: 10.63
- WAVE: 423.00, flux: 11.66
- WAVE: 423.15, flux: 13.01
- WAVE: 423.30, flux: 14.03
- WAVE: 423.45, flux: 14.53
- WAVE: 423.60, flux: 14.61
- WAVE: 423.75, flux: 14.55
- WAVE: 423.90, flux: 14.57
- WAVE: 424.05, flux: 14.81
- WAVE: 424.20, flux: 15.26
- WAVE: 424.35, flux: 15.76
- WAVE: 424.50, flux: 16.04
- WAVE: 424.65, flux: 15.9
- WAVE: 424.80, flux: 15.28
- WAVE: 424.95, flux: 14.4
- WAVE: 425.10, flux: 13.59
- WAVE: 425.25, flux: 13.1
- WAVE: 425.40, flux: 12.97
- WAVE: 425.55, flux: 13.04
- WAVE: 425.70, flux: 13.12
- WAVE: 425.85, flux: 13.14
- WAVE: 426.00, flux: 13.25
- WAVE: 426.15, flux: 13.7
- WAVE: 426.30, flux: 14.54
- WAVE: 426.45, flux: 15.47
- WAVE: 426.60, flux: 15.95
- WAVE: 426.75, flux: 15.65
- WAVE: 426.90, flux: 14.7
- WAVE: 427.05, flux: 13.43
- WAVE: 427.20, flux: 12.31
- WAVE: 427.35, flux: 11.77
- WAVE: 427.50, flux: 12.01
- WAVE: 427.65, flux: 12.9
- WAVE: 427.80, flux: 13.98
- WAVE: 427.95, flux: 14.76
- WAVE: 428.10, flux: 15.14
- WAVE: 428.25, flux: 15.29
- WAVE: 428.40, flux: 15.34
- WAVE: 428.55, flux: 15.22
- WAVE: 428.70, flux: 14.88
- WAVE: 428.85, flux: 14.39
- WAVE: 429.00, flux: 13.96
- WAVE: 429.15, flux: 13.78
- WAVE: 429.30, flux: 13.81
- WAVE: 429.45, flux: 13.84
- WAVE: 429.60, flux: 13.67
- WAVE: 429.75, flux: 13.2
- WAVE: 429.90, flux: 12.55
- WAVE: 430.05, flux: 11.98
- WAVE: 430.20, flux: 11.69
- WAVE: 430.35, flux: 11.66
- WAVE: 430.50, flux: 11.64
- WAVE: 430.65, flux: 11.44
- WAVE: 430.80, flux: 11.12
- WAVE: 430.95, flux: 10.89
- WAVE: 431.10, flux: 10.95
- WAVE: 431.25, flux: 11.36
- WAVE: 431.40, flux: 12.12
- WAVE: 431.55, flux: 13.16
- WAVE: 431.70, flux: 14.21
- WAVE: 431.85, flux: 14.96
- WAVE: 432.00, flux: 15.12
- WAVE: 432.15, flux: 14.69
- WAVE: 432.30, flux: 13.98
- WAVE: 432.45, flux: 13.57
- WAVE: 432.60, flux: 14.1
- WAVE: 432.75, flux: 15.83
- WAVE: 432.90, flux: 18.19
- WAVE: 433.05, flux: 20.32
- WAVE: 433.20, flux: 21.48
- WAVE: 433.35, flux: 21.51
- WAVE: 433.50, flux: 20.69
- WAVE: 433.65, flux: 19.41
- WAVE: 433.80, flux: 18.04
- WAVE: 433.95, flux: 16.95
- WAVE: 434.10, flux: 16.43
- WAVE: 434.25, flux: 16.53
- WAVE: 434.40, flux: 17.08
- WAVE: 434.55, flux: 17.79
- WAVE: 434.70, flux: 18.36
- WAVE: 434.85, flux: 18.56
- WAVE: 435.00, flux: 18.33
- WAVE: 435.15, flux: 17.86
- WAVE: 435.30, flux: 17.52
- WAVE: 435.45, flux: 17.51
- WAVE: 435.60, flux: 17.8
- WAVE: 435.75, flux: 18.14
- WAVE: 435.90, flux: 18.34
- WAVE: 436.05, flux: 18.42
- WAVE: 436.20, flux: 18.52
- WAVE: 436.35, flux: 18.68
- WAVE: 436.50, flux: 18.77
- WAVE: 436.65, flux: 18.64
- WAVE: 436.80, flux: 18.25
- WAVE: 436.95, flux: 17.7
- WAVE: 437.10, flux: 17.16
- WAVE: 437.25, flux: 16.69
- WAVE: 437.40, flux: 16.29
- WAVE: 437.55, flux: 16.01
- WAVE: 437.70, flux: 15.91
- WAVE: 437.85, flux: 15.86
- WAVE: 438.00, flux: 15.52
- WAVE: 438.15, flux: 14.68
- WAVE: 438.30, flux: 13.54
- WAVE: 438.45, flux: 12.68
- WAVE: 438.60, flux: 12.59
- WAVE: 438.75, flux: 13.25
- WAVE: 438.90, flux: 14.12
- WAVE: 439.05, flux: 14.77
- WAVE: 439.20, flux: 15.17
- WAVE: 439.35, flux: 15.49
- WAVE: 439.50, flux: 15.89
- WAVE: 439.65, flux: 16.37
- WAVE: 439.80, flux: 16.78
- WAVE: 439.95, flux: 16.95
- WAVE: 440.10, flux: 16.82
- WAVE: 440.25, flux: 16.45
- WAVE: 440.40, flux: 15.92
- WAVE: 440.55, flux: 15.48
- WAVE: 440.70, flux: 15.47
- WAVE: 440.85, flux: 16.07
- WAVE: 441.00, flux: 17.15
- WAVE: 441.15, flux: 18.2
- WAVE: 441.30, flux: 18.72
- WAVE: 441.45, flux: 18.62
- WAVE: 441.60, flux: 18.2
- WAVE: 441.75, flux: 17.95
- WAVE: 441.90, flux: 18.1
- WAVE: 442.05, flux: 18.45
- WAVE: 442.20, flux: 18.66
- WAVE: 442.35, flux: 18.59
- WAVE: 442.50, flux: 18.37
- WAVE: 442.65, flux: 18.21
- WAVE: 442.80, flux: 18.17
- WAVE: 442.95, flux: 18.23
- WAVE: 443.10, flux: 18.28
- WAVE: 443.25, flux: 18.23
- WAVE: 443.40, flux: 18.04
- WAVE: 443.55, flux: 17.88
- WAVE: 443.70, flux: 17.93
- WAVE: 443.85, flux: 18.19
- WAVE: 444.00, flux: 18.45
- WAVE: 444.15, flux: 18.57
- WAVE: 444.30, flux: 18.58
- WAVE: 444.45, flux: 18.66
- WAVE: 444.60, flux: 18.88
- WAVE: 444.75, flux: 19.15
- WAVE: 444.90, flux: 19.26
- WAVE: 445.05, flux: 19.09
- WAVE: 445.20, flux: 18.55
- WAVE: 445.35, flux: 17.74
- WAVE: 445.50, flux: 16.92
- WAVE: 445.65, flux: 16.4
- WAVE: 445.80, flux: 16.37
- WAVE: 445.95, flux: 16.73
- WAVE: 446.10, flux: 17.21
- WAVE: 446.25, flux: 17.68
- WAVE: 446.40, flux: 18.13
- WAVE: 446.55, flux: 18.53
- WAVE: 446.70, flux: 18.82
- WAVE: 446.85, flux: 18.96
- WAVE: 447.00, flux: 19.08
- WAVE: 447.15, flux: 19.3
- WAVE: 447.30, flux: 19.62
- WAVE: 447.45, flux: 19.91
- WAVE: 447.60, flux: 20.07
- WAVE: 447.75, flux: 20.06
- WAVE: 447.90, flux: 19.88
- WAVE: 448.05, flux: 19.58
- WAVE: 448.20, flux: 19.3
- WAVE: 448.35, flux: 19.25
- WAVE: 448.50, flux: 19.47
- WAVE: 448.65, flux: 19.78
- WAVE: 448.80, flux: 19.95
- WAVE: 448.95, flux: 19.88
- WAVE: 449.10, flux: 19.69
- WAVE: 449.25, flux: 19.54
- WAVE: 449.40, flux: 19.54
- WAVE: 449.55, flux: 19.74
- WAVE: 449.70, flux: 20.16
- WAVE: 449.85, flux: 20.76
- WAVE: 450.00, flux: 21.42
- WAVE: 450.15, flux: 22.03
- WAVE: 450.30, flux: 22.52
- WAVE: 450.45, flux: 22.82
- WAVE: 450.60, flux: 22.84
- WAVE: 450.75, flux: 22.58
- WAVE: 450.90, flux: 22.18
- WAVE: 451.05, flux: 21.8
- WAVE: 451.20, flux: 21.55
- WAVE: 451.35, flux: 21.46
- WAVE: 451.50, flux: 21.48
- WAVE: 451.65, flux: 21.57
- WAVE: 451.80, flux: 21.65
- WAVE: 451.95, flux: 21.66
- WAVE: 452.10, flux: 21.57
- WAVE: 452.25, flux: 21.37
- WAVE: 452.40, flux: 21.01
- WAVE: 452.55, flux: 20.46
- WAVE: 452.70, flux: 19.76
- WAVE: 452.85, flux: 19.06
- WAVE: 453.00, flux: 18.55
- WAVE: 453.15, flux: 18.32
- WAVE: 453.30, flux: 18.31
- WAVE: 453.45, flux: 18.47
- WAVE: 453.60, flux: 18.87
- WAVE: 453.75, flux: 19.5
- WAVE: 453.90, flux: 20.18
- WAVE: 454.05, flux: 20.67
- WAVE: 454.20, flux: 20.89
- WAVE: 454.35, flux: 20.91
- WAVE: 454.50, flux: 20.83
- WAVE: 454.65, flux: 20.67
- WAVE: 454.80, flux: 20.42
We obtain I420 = 1.22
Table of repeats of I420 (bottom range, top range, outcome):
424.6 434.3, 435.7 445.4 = 1.19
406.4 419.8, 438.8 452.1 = 1.24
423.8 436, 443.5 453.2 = 1.32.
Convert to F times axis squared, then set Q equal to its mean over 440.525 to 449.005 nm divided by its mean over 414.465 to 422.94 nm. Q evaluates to 1.4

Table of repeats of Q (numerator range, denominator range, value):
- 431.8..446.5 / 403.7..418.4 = 1.33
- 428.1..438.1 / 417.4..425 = 1.13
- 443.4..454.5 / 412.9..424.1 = 1.53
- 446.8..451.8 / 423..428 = 1.63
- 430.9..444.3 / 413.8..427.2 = 1.24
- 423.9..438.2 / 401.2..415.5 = 1.17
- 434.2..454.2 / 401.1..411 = 1.54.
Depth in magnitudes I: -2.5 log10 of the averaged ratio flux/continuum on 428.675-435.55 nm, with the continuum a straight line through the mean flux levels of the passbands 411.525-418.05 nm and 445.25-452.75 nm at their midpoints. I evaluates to 0.16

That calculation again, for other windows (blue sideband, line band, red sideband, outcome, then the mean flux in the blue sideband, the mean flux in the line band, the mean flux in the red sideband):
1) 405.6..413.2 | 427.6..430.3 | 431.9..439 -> 0.183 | 15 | 13.9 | 17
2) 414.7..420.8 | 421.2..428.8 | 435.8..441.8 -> 0.098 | 15.1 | 14.2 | 16.5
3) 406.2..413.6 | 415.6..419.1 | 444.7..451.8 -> 0.023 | 15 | 15.6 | 19.8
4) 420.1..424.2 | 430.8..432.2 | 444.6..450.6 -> 0.249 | 14.4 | 12.9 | 19.3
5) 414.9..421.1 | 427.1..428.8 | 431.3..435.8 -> 0.170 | 15.2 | 14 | 17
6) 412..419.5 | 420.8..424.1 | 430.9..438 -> 0.095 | 15.2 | 14.4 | 16.8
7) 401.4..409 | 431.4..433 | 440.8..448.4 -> 0.156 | 14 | 14.7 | 18.4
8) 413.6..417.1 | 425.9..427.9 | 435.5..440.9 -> 0.135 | 15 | 13.8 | 16.3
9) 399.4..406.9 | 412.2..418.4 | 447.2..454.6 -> 0.021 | 13.8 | 15.2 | 20.5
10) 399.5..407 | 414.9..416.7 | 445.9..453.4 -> 0.013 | 13.8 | 15.3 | 20.1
